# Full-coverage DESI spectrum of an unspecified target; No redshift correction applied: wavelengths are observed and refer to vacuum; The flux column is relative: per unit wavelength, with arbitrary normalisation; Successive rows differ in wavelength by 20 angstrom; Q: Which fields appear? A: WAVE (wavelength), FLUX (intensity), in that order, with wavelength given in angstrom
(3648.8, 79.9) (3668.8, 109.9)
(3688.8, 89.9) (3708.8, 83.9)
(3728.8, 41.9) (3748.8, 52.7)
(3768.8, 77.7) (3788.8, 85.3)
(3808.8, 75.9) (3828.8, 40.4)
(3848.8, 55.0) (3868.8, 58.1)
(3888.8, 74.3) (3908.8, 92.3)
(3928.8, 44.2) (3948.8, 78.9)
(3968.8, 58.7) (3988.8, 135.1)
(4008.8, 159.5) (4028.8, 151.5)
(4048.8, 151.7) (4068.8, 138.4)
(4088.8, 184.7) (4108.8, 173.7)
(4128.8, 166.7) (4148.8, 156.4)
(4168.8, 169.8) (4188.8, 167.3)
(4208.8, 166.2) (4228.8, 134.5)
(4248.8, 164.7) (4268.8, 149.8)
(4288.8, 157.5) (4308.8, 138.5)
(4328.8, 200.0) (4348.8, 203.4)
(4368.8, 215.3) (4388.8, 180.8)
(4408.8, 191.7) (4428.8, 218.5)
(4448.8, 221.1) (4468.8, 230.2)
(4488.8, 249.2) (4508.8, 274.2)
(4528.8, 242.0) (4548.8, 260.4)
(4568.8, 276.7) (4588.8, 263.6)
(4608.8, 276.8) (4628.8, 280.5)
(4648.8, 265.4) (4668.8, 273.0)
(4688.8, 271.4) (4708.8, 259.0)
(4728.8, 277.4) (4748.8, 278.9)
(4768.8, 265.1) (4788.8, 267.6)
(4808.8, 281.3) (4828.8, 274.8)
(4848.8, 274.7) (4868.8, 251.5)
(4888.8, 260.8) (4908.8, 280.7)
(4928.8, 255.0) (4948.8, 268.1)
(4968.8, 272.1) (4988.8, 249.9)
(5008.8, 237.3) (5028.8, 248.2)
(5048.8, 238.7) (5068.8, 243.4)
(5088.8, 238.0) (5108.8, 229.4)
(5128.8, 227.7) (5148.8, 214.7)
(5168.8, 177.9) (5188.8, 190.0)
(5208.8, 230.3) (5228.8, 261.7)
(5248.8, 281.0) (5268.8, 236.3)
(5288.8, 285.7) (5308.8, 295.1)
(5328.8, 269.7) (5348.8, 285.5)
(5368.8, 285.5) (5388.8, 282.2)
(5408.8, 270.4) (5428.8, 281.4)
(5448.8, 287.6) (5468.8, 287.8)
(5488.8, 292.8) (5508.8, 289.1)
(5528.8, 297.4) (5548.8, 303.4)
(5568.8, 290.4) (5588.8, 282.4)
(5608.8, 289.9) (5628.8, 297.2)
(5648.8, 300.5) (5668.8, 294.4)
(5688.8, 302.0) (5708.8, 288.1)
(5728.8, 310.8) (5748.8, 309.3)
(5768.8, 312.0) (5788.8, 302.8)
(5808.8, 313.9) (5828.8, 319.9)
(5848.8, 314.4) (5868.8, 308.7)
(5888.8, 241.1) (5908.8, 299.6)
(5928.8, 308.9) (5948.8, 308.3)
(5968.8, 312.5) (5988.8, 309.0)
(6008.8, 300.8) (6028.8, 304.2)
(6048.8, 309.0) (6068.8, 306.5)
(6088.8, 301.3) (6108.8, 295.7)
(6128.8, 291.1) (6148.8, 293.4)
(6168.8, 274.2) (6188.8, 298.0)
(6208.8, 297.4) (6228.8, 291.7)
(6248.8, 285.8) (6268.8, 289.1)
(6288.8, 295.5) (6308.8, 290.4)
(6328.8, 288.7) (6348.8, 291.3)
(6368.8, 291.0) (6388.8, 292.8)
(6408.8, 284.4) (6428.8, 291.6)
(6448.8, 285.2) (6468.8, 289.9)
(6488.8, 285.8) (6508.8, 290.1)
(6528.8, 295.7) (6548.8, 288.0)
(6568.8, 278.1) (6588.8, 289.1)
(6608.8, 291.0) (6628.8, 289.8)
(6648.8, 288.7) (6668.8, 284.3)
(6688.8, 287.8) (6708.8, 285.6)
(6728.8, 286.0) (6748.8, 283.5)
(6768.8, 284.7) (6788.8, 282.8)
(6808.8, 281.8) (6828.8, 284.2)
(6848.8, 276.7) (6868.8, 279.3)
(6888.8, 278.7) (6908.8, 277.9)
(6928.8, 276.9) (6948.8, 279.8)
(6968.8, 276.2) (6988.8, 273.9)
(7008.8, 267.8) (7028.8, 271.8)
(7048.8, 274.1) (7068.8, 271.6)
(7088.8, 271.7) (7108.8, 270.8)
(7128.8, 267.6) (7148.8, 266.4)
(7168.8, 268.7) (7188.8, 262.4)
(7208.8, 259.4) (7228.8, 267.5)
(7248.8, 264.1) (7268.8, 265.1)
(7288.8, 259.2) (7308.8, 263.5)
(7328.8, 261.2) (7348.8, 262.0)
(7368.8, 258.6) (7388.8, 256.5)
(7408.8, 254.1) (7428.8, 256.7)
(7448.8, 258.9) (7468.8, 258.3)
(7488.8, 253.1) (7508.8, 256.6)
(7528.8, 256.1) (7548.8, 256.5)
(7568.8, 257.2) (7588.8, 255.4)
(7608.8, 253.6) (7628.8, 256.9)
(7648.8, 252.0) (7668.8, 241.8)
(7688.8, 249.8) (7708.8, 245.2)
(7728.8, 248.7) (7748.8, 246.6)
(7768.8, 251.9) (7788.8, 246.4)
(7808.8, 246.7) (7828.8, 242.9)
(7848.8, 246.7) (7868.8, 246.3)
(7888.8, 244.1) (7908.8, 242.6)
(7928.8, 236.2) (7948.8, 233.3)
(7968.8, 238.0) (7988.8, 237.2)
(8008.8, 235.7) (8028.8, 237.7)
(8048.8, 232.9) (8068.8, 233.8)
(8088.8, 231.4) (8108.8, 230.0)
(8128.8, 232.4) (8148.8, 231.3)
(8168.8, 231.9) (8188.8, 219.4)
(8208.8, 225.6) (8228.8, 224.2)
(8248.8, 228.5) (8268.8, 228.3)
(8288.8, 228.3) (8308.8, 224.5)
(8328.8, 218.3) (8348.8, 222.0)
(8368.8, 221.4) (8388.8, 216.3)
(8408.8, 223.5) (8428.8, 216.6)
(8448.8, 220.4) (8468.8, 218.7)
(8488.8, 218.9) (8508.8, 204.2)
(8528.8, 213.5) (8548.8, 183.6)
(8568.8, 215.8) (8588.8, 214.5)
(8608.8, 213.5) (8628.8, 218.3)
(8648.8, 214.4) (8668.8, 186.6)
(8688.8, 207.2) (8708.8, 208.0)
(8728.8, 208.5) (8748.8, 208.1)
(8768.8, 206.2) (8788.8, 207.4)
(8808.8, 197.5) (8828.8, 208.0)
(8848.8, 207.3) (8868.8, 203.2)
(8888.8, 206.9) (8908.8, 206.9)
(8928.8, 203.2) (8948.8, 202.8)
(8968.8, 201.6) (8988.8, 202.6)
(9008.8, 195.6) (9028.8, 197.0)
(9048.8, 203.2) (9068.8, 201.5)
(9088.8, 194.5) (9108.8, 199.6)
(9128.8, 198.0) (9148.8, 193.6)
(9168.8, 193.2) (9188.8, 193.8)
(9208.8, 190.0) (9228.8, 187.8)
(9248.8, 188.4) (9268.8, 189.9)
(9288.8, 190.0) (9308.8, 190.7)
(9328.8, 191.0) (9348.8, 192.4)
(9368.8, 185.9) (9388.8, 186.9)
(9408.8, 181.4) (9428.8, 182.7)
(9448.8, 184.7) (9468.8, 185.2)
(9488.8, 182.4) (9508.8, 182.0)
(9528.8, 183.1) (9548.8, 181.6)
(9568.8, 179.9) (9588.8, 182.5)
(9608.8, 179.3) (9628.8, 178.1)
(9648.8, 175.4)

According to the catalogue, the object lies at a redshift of 0.00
